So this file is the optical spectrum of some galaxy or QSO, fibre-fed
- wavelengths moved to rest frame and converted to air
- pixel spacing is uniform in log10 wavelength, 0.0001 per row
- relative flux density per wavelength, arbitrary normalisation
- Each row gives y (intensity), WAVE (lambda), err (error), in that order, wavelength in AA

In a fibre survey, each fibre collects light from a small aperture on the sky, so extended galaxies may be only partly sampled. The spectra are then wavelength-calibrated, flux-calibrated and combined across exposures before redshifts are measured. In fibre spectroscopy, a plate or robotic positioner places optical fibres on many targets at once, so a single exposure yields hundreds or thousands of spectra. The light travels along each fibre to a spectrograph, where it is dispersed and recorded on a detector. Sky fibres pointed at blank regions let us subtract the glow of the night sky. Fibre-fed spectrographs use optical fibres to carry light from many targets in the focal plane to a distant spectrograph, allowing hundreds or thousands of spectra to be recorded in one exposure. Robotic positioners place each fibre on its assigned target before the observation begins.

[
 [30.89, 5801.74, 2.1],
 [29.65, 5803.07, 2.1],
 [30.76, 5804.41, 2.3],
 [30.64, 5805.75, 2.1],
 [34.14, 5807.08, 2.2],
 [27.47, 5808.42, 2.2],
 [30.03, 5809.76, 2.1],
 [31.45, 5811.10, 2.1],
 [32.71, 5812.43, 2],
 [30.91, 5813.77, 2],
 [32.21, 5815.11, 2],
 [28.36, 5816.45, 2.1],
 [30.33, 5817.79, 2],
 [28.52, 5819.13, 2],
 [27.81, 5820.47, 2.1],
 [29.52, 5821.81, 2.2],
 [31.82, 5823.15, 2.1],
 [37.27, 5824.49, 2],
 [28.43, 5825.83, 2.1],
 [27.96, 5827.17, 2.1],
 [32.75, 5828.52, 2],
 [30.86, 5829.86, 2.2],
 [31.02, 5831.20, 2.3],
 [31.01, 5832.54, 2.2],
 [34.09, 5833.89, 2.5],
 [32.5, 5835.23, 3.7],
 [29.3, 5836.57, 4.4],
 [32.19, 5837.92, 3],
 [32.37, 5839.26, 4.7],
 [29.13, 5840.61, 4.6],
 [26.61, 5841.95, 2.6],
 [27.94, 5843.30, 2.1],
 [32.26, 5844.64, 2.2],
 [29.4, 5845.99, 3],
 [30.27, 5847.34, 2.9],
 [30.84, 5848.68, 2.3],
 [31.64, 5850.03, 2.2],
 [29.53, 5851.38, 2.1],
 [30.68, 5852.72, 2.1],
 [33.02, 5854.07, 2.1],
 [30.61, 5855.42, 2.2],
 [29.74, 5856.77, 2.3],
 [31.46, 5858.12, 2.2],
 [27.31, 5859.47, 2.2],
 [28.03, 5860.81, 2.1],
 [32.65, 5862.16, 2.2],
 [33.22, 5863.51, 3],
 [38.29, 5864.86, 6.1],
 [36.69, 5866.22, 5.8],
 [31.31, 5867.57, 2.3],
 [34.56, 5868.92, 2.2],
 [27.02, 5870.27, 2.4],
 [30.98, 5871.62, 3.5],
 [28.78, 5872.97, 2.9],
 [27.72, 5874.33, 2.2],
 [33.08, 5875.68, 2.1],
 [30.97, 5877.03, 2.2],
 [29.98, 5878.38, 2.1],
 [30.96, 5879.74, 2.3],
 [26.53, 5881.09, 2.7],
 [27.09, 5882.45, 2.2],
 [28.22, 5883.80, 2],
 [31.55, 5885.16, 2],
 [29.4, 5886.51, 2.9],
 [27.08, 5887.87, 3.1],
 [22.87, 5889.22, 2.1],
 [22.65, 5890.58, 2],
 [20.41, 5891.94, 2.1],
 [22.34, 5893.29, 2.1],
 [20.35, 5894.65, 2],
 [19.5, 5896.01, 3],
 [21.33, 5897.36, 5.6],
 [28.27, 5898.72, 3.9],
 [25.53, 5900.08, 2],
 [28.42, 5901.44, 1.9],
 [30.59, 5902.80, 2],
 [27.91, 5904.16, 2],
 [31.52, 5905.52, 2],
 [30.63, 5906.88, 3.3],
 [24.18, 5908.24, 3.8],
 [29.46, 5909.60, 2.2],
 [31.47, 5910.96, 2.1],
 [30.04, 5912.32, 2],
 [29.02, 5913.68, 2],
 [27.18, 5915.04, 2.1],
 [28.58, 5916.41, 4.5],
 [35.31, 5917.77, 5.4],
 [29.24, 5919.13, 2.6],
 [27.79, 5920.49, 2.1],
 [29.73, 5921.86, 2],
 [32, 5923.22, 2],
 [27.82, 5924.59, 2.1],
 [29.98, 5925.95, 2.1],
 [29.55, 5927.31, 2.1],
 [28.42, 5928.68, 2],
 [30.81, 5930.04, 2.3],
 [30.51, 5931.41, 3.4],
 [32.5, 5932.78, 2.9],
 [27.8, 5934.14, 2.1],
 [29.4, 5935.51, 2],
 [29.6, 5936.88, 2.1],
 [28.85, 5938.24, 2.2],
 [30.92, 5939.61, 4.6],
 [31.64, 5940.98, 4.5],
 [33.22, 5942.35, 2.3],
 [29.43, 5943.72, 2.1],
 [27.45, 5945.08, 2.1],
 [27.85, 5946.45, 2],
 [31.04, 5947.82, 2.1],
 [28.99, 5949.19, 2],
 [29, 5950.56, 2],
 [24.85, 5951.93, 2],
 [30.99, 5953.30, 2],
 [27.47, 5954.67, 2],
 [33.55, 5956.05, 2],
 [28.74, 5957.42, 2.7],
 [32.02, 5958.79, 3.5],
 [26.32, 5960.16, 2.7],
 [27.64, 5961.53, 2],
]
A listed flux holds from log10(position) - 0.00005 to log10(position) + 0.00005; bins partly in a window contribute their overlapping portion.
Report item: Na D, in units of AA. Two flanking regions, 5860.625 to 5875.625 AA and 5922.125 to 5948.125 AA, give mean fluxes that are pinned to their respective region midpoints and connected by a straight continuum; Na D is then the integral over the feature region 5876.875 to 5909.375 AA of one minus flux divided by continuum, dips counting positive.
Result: 4.8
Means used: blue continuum 31.9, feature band 26.6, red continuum 29.9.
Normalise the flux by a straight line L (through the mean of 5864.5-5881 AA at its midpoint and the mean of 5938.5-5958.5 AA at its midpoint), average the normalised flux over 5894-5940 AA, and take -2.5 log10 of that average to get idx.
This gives 0.063 mag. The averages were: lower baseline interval 31.4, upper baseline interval 29.7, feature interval 28.6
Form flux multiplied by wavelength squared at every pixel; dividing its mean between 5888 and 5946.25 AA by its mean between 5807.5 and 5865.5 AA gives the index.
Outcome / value 0.94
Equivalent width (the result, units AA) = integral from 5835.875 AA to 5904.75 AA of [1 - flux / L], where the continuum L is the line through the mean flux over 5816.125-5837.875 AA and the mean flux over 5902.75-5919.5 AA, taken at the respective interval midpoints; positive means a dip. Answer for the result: 2.8 AA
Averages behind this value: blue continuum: 30.8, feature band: 29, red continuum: 29.6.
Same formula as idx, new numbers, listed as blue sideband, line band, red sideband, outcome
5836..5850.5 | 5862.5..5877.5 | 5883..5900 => -0.18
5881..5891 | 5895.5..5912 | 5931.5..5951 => 0.02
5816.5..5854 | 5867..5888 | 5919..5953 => 0.01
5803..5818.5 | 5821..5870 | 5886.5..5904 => -0.12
